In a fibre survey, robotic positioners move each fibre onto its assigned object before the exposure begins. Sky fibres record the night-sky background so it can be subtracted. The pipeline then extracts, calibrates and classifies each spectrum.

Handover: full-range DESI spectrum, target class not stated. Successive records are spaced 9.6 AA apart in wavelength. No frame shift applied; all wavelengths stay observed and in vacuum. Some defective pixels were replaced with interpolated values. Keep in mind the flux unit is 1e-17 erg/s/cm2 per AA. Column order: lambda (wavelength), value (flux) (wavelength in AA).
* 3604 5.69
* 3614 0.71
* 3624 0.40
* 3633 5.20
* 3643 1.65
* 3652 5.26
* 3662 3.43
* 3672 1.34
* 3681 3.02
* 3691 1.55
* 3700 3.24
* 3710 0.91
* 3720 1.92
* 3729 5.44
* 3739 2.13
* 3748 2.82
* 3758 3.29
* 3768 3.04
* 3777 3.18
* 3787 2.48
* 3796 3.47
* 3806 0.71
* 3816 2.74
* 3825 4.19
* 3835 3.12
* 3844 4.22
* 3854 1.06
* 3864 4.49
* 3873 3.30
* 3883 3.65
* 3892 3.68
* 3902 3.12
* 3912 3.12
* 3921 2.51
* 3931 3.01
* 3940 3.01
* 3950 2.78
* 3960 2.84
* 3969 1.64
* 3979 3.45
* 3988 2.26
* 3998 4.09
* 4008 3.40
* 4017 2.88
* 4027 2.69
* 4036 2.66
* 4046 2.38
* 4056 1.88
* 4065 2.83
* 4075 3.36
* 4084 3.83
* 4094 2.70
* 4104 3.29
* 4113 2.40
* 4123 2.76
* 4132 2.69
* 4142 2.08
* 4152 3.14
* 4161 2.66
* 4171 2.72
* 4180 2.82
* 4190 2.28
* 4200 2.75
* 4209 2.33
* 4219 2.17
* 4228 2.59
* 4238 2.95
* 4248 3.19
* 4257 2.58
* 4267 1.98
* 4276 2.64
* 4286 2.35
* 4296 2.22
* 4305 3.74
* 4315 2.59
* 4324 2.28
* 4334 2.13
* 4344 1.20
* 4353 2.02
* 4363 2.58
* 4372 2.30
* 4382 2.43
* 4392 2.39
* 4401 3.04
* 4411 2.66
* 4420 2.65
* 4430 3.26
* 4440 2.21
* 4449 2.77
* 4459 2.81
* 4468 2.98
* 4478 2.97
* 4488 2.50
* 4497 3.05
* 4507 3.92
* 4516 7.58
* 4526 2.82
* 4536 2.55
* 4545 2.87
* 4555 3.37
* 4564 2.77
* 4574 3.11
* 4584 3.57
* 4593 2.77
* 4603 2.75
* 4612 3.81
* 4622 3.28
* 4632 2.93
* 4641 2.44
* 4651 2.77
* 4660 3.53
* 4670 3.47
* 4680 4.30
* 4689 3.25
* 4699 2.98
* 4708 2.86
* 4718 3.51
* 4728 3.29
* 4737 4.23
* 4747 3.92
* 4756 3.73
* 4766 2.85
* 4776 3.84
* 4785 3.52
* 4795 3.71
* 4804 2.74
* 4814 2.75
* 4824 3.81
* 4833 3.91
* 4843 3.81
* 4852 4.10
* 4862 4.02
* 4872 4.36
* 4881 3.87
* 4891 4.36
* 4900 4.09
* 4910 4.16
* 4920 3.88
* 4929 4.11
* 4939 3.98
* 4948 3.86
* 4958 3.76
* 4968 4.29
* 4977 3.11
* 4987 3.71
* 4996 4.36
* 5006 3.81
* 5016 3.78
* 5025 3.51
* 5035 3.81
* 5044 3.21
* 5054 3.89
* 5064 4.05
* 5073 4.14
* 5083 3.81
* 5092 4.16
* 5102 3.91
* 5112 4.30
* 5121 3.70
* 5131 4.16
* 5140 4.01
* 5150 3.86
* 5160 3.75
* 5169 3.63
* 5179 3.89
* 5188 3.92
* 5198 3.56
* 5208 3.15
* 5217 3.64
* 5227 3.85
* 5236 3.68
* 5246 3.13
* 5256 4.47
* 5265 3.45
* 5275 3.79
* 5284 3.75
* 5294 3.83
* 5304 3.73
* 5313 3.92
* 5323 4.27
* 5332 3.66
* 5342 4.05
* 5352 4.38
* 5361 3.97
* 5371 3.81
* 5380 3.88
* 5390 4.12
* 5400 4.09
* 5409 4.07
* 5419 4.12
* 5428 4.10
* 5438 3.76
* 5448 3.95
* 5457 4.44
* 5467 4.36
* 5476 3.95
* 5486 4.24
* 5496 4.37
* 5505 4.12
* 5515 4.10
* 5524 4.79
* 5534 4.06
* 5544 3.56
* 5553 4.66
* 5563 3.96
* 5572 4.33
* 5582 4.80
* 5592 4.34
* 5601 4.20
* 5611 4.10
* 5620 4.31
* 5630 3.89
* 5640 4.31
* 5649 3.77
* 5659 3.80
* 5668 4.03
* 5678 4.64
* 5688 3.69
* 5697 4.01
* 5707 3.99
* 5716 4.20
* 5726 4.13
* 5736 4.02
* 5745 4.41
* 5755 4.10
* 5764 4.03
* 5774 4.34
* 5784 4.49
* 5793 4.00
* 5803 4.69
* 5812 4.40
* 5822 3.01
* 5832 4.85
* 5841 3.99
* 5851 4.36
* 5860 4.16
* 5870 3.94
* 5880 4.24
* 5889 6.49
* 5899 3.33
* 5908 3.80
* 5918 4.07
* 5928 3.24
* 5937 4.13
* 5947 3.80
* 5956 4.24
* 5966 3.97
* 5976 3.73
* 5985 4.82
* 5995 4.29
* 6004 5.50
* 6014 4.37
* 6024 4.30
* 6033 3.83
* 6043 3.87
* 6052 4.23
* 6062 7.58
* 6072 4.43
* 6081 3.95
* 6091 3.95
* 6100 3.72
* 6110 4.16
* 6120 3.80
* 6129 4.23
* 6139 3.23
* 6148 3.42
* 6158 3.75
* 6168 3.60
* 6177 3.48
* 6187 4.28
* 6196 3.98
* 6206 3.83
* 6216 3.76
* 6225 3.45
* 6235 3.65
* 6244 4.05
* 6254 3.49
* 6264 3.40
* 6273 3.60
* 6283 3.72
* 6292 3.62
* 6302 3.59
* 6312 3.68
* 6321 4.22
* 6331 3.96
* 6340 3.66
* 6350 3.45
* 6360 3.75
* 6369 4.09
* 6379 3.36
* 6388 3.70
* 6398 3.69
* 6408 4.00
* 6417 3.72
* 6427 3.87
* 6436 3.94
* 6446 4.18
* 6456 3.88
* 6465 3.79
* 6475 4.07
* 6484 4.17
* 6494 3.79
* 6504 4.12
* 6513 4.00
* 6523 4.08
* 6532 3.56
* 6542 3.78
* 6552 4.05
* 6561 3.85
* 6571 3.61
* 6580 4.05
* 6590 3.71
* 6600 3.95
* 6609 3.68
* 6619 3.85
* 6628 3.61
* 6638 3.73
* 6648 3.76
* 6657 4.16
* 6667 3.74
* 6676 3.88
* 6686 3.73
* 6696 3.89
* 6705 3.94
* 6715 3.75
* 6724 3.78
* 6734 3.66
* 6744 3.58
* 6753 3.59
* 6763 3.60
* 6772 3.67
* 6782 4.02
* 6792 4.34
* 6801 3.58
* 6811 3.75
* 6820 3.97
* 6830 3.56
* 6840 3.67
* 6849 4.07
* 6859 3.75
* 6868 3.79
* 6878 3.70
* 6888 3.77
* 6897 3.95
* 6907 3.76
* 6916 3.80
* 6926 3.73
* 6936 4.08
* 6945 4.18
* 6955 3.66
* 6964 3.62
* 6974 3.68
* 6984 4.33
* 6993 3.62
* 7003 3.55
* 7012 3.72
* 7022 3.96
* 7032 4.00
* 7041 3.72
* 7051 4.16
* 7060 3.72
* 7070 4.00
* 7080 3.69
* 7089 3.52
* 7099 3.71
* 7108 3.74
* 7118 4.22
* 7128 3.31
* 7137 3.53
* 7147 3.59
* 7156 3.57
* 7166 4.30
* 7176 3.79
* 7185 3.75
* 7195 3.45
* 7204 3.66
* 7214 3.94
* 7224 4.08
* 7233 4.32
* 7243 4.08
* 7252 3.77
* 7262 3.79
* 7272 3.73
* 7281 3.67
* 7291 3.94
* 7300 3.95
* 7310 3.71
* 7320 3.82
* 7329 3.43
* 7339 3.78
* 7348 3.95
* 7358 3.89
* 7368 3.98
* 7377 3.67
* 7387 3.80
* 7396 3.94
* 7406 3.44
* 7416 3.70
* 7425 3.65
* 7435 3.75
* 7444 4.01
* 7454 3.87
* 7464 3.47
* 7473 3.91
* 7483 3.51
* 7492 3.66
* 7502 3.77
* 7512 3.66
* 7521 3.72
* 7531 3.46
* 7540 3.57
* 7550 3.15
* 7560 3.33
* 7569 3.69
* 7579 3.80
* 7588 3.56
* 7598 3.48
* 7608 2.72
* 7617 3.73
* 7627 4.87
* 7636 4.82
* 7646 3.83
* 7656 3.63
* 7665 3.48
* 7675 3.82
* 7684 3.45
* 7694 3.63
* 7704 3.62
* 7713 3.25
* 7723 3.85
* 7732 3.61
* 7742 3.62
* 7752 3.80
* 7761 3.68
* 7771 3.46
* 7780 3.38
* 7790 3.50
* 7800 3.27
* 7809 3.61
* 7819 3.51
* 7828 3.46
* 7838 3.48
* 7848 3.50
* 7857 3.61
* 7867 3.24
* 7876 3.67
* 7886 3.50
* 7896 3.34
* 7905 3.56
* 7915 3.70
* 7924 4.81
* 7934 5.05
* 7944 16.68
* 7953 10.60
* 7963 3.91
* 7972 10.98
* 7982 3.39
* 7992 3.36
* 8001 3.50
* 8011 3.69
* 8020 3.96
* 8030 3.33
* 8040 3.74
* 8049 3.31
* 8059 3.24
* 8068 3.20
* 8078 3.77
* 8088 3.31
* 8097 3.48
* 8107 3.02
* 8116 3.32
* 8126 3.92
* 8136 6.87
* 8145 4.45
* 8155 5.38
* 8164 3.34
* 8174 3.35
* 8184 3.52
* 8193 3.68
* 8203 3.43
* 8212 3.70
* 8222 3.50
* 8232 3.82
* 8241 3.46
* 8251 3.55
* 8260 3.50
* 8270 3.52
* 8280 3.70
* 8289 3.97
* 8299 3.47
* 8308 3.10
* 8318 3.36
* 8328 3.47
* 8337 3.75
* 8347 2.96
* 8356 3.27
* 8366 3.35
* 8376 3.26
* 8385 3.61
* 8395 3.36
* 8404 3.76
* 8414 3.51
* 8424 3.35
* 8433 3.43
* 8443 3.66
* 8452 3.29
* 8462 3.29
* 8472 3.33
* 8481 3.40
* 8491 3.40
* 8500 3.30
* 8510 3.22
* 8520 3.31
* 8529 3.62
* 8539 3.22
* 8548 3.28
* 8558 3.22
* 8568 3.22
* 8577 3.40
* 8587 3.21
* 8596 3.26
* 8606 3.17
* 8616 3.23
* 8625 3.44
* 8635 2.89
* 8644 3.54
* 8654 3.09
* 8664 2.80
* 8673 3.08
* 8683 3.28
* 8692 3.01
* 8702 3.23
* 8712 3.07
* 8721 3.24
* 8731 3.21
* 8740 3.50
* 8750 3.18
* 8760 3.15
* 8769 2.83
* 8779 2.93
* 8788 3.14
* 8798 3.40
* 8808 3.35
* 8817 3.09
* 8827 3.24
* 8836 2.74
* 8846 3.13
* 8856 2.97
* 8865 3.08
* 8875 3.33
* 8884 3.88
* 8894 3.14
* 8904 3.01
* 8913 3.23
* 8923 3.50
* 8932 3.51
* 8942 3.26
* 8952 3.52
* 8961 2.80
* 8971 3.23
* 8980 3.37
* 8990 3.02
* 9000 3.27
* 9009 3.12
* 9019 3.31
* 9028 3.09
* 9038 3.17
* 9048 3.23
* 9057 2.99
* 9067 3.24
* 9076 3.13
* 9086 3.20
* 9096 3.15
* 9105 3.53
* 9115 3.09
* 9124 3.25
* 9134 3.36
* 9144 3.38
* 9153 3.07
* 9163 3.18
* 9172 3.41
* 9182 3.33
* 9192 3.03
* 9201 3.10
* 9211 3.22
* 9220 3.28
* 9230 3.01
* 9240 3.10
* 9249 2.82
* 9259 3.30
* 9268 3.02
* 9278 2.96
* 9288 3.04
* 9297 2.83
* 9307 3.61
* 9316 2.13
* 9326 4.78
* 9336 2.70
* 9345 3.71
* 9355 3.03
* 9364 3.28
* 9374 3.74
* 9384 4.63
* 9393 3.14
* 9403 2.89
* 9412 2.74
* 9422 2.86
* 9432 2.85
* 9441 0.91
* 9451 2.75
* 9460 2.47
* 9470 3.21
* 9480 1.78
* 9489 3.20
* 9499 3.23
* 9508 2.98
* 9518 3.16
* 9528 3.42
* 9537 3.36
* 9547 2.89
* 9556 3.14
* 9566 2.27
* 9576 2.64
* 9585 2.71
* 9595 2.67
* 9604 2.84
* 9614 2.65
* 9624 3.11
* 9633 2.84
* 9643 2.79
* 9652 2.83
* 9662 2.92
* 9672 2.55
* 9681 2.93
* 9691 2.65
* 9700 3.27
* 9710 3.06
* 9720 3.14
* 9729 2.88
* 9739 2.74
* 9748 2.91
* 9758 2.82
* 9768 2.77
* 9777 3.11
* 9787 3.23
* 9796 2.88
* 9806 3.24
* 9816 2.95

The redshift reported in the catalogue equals 0.211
